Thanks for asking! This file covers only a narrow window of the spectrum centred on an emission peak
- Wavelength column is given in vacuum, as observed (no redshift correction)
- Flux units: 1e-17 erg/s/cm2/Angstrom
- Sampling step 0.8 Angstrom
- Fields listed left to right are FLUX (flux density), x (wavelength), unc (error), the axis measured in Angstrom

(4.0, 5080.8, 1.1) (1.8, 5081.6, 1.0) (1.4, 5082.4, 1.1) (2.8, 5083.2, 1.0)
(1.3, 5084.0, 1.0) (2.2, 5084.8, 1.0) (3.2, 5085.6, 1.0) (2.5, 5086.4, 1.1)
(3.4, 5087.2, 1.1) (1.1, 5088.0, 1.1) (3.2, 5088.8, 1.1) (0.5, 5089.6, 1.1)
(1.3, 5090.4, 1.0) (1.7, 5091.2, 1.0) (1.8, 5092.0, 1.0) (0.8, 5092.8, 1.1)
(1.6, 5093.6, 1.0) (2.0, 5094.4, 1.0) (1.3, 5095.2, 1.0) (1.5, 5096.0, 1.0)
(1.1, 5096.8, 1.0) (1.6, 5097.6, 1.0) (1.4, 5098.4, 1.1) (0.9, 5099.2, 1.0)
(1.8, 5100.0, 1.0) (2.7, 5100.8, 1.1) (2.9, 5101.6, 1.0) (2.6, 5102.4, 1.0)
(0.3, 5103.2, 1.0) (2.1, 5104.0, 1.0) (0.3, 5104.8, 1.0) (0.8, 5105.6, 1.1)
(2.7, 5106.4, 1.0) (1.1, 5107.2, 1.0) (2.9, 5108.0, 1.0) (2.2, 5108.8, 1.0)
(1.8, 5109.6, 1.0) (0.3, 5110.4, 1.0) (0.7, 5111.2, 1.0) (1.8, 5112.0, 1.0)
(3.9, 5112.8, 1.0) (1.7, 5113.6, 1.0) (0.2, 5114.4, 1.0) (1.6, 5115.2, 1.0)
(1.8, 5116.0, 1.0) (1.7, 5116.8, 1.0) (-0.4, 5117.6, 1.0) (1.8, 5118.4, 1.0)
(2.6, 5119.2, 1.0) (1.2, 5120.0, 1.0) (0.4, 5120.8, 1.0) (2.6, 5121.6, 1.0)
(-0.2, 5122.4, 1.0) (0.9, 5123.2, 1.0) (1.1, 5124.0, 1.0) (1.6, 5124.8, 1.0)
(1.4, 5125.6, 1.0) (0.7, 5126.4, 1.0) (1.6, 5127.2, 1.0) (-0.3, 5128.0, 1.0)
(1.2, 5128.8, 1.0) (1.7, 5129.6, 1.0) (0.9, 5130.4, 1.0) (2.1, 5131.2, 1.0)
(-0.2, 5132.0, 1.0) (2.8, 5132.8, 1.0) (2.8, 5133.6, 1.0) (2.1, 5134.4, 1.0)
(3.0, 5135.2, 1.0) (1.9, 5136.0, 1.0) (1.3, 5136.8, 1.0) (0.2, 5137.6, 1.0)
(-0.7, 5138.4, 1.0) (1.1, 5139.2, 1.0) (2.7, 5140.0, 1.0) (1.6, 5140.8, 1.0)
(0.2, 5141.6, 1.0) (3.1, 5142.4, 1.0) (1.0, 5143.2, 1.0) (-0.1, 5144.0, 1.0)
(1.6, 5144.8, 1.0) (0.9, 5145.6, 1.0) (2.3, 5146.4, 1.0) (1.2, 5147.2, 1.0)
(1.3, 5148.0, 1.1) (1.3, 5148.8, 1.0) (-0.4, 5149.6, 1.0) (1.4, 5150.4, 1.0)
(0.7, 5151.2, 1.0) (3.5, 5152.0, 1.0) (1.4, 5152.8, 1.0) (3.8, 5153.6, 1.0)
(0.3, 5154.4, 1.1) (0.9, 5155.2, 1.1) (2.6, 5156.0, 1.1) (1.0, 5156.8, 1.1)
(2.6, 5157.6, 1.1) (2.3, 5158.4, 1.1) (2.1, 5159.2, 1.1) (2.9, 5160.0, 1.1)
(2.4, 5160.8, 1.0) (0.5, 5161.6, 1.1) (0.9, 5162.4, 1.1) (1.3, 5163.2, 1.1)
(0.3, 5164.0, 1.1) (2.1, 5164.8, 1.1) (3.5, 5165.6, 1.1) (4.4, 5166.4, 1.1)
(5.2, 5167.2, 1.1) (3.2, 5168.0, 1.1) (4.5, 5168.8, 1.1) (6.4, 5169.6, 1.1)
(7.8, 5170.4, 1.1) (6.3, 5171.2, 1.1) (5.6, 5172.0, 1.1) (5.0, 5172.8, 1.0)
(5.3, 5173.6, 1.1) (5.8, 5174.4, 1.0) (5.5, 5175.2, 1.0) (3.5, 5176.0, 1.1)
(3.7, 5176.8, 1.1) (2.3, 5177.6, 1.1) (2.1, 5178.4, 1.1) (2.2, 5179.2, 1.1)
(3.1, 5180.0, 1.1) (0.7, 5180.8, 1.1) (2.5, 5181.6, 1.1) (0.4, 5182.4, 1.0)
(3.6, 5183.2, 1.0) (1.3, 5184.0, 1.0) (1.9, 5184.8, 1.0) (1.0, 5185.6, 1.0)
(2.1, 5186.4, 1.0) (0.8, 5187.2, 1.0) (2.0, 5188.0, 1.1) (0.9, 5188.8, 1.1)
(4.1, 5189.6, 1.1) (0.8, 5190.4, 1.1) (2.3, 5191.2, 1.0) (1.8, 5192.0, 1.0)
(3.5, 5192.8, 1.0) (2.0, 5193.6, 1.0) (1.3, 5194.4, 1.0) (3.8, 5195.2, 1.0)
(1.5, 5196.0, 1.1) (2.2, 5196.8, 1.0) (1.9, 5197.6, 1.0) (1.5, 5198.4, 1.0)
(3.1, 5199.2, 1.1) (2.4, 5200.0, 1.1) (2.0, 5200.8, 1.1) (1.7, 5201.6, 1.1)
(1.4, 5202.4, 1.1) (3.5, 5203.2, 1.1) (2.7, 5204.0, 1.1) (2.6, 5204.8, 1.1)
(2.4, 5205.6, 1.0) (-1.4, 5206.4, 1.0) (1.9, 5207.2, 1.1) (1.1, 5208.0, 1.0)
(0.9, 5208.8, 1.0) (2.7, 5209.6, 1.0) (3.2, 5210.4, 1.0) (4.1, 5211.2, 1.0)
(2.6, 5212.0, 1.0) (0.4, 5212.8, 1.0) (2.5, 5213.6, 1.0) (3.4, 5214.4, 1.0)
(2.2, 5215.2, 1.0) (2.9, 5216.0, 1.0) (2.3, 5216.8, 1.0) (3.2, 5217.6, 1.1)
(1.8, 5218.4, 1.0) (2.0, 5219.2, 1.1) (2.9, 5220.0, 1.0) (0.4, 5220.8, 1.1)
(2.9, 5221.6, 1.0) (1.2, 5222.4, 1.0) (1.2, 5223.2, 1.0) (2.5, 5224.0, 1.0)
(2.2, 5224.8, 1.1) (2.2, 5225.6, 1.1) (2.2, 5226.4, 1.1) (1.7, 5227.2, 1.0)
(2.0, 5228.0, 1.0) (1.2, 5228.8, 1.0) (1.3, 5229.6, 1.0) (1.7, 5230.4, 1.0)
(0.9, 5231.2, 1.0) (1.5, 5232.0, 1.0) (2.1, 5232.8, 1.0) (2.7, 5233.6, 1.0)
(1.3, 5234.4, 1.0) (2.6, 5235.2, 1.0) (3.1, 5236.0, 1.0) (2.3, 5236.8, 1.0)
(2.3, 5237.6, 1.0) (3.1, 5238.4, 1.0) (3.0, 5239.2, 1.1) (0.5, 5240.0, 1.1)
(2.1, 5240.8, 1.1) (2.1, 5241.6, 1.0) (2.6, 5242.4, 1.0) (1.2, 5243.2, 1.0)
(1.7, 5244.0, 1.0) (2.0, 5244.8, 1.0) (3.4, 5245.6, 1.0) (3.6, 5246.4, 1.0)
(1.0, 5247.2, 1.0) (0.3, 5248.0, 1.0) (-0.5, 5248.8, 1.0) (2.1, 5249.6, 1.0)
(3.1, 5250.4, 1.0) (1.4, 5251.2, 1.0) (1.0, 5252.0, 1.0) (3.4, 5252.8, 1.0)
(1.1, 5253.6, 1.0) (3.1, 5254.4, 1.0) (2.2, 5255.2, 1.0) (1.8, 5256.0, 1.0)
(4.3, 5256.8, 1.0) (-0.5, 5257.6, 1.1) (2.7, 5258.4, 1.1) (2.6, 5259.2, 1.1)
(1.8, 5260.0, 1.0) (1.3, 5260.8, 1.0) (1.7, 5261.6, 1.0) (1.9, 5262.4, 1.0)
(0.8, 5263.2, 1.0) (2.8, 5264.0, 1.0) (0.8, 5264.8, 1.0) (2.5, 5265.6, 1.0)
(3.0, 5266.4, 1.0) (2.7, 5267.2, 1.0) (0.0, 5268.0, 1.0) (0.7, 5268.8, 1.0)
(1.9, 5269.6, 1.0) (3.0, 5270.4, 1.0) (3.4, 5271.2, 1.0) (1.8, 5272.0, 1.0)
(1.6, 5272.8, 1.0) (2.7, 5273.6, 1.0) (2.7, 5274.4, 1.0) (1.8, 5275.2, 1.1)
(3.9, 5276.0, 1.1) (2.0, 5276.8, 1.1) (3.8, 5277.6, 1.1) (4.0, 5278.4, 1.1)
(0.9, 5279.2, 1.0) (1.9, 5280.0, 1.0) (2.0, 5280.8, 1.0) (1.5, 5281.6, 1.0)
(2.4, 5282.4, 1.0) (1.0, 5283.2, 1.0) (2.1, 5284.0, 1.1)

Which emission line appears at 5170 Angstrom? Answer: [O II]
